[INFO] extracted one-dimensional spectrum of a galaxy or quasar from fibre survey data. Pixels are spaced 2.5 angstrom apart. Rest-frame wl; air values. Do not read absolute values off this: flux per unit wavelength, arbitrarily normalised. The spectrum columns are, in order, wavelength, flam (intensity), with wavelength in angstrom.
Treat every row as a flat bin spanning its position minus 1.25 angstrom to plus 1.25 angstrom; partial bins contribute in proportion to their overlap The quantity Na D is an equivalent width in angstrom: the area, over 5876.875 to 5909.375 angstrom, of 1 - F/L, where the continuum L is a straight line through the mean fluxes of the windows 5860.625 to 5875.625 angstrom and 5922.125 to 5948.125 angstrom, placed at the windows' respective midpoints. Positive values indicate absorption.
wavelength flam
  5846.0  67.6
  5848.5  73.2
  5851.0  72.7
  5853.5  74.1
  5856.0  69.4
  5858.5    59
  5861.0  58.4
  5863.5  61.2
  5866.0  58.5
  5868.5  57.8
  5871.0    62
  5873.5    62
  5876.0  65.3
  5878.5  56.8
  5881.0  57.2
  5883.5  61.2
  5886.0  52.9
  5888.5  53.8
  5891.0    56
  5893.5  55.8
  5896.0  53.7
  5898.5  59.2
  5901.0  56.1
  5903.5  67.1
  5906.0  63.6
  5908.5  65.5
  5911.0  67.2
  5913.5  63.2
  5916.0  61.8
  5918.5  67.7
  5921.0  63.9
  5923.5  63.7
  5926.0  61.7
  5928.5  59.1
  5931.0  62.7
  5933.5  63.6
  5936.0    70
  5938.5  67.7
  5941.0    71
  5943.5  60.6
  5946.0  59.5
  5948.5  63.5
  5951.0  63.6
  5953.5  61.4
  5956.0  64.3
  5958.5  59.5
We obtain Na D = 1.8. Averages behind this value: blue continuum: 60.4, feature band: 58.4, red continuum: 63.9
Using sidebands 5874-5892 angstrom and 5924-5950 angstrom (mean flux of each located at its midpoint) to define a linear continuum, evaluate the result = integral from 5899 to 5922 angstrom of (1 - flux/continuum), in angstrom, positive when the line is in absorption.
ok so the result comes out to -1.1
